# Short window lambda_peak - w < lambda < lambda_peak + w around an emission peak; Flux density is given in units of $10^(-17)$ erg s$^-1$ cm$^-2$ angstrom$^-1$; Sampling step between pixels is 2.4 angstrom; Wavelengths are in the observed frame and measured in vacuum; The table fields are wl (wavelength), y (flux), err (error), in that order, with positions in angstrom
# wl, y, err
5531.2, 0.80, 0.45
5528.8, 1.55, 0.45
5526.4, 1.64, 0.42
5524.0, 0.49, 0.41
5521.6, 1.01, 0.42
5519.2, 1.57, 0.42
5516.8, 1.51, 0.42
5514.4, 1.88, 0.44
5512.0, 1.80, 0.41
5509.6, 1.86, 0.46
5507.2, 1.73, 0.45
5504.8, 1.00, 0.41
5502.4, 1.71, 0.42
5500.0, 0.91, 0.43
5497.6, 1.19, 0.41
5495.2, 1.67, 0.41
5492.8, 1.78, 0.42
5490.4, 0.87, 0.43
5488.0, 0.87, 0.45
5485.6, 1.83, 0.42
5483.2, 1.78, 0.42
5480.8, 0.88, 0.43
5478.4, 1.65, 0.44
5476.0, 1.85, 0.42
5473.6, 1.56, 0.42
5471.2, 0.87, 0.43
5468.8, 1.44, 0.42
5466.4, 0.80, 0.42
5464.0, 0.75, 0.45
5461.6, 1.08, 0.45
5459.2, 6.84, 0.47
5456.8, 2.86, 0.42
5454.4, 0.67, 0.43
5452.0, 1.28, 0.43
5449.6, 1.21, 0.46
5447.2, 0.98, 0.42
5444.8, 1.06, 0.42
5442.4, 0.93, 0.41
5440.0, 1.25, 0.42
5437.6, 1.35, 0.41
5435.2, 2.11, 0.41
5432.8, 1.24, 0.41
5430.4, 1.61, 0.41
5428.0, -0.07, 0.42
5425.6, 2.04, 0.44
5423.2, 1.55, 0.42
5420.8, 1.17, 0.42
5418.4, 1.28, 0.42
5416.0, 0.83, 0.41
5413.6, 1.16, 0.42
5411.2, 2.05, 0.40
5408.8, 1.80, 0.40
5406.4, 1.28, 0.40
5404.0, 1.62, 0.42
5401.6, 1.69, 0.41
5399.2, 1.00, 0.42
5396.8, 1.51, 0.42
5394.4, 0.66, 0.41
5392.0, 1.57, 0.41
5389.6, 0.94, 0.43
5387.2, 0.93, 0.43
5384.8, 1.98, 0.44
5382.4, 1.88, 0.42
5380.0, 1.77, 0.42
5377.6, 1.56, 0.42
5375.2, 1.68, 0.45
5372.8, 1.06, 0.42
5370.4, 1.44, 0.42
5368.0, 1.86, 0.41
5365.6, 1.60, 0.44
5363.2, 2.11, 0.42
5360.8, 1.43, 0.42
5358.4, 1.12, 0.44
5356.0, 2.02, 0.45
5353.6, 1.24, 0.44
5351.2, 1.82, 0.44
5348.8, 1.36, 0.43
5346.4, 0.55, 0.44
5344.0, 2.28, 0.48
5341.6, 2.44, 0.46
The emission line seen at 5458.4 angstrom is H-beta 4861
